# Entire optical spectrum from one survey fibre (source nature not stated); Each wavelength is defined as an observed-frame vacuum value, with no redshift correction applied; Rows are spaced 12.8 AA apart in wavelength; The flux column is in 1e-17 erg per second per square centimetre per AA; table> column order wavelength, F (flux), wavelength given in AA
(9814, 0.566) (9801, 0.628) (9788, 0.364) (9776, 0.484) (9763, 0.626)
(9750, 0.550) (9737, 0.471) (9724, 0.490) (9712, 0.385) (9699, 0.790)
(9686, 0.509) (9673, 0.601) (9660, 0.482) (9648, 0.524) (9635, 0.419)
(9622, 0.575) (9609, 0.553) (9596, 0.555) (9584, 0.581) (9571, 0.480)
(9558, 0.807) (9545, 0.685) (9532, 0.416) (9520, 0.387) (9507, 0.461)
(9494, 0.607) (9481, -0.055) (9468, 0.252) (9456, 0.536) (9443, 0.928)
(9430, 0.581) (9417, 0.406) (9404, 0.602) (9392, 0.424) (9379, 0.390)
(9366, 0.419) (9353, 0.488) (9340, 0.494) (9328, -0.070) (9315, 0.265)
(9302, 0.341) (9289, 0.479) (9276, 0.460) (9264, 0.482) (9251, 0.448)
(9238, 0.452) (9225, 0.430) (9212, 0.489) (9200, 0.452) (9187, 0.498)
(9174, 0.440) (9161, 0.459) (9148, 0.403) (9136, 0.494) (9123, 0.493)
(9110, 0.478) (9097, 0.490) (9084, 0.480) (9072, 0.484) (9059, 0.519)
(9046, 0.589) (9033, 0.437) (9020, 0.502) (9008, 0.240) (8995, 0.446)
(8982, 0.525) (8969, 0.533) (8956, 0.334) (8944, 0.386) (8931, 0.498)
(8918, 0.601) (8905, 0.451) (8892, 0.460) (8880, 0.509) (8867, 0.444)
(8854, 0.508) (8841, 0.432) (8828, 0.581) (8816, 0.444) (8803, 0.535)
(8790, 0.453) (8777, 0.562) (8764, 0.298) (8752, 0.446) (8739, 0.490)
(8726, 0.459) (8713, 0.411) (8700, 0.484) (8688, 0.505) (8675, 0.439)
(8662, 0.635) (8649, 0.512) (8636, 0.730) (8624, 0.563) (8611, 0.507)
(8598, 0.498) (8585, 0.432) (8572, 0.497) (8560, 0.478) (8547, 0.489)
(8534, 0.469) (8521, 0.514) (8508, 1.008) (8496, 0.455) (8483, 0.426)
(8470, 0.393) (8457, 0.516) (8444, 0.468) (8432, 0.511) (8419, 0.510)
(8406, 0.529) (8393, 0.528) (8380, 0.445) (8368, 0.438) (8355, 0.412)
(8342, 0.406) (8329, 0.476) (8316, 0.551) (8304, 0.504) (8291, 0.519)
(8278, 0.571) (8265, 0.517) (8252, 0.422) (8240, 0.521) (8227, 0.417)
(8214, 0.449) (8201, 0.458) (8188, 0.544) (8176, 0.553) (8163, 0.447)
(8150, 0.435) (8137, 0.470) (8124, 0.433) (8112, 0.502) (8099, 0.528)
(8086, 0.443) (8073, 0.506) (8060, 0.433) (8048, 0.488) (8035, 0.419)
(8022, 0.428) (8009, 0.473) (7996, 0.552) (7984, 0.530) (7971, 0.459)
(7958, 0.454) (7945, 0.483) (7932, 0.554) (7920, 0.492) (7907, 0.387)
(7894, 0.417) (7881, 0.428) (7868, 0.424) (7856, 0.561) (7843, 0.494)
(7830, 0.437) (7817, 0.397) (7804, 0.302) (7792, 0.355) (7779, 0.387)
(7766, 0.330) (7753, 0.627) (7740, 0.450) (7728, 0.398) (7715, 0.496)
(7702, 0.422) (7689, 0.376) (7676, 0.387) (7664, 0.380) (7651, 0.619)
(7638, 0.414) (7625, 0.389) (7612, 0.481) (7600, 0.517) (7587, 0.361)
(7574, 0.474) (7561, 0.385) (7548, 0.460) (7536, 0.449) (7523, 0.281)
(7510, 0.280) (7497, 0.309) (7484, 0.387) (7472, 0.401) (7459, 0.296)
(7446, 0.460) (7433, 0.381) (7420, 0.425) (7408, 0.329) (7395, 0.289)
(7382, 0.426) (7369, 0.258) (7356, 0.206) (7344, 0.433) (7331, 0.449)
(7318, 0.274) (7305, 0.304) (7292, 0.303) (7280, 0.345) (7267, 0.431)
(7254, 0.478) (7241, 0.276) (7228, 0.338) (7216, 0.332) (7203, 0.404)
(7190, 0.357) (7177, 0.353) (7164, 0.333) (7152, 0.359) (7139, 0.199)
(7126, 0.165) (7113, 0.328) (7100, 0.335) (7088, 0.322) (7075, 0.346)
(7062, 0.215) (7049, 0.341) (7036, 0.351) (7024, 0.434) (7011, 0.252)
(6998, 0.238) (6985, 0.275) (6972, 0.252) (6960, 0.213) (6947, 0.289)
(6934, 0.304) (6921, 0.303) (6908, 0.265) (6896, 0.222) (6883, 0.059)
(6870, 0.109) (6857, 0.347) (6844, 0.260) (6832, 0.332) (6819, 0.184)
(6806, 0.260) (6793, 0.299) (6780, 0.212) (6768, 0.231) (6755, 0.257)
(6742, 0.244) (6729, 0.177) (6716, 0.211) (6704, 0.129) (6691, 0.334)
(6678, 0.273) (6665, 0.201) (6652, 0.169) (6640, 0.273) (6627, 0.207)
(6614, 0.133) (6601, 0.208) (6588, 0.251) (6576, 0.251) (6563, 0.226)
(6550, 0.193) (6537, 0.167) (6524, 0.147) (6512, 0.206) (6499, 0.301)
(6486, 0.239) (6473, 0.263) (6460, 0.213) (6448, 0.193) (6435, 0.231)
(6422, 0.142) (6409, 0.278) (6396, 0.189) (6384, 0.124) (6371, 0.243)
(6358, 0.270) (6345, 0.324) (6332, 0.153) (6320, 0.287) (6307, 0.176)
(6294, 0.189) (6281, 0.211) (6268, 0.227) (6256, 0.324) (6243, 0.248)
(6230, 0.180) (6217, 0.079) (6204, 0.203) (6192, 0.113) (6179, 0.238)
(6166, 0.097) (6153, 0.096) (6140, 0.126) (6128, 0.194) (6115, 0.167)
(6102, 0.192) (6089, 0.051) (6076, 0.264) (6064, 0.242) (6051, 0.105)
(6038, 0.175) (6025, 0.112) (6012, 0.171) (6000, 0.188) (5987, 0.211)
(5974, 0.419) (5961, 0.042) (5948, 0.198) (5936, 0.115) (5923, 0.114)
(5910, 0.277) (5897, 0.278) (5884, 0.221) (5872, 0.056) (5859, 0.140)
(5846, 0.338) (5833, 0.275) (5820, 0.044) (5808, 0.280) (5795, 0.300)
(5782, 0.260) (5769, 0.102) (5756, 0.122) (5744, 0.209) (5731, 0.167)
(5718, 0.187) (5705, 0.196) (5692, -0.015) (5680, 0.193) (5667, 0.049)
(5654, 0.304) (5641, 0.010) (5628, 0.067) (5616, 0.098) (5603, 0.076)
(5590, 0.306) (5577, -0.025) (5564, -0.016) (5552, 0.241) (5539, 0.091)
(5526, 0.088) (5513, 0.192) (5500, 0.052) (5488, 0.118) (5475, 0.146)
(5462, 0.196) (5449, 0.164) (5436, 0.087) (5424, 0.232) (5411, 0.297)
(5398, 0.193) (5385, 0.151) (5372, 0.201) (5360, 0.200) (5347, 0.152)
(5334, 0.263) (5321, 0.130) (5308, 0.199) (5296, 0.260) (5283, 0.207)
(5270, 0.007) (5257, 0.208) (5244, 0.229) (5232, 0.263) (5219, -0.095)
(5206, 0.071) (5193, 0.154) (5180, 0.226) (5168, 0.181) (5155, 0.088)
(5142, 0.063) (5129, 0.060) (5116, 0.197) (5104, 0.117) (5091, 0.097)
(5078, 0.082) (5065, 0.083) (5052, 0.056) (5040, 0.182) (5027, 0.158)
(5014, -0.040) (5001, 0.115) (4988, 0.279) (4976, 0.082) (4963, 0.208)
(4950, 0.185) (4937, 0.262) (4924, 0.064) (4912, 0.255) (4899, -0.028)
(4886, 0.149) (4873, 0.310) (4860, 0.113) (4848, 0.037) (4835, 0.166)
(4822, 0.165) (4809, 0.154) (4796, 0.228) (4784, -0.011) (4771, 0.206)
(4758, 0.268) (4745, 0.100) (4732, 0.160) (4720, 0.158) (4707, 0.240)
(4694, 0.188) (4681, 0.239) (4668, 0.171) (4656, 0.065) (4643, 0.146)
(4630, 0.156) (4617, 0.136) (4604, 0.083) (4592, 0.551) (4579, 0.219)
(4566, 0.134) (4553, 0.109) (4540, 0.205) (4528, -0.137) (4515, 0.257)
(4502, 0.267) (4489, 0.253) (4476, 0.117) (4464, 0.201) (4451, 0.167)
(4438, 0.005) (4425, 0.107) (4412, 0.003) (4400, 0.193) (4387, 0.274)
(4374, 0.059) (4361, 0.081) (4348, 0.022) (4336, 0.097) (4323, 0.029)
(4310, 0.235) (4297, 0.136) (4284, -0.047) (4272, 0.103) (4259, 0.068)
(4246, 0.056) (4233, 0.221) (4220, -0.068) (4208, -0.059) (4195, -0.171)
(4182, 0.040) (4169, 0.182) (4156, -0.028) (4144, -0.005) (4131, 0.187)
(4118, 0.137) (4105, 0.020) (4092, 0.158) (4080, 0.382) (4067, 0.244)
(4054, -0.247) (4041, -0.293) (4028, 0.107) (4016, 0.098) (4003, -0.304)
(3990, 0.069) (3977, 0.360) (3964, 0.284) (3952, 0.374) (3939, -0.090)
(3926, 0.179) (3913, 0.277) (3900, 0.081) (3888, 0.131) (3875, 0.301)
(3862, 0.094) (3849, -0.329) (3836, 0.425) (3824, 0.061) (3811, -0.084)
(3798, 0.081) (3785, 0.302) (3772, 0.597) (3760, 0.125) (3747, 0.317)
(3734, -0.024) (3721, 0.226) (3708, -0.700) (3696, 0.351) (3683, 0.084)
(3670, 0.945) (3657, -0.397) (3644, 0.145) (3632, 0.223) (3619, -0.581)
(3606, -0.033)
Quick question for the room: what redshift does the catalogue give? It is 0.795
